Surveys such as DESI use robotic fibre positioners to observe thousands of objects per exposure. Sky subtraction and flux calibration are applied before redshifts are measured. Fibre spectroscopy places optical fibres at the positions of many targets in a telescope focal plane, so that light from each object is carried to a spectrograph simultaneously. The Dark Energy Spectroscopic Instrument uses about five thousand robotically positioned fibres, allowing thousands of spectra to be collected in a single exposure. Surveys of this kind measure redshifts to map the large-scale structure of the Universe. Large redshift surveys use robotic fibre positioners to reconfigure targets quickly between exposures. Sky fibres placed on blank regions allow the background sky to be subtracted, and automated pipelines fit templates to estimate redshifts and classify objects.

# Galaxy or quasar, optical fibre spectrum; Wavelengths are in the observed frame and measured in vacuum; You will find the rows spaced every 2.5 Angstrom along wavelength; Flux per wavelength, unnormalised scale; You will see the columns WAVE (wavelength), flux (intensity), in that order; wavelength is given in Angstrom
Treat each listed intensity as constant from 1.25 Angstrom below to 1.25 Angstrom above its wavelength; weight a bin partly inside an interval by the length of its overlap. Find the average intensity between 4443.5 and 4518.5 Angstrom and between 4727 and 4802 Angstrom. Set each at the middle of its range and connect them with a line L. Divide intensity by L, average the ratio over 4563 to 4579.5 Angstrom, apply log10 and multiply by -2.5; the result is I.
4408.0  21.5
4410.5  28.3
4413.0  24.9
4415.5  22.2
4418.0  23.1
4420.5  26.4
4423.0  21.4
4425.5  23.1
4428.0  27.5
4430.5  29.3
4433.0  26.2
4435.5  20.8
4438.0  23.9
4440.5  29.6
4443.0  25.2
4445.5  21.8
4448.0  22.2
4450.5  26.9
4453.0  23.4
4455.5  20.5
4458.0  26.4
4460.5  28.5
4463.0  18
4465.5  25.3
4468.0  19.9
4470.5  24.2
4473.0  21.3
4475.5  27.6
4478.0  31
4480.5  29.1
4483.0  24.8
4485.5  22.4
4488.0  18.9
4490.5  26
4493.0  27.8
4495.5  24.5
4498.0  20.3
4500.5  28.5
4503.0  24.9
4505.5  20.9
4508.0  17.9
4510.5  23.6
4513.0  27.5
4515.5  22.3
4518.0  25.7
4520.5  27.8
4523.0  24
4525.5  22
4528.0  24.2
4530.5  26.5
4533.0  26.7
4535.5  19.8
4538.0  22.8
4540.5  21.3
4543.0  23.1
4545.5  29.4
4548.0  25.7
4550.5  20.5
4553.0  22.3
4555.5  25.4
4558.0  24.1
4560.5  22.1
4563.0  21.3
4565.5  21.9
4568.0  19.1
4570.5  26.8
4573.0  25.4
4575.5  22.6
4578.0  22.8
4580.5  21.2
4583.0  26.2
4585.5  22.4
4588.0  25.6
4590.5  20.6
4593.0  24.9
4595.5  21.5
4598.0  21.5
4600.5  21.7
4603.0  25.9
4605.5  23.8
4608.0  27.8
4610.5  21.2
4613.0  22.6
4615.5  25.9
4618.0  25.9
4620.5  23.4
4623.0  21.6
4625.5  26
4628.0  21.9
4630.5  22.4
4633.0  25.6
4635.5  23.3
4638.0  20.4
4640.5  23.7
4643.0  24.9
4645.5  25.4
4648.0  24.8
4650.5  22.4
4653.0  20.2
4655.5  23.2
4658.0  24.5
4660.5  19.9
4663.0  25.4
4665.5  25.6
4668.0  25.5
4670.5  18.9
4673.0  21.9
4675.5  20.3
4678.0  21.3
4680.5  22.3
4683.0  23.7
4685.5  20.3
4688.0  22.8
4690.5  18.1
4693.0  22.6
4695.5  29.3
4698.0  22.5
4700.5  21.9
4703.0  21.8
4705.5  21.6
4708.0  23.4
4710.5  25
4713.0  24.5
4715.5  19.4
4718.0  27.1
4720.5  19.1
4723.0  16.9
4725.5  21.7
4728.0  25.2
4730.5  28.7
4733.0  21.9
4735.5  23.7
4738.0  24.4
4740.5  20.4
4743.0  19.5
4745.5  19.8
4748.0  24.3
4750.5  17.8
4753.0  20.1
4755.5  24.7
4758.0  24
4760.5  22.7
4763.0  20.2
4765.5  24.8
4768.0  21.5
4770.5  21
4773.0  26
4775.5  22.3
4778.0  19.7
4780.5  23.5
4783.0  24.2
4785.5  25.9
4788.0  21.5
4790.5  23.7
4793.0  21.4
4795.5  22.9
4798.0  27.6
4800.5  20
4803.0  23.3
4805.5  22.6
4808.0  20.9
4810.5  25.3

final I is 0.03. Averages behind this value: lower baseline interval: 24.1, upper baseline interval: 22.8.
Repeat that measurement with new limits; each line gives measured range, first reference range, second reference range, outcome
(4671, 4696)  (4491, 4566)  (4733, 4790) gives 0.045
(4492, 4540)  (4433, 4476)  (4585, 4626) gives -0.012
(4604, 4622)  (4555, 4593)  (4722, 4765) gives -0.064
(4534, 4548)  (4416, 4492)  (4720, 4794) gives 0.015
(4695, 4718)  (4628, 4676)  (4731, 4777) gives -0.030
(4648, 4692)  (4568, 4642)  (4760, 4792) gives 0.051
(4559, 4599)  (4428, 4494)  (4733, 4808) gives 0.045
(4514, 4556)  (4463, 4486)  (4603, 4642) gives 0.013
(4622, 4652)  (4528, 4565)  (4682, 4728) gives -0.028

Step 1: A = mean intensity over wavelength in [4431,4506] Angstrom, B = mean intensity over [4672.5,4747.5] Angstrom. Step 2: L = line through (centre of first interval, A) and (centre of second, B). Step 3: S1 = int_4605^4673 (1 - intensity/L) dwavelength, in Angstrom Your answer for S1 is -1.6 Angstrom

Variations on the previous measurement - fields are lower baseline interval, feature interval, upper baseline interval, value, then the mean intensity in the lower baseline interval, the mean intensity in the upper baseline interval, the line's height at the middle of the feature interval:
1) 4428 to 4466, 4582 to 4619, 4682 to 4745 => -0.6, 24.6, 22.6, 23.4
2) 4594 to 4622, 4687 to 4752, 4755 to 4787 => 2.4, 23.7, 23.1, 23.3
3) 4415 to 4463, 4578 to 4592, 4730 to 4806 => 0.3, 24.5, 22.7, 23.7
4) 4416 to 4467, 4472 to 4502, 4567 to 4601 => -1.5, 24.4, 23.1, 24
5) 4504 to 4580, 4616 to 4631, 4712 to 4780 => -0.5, 23.5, 22.3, 23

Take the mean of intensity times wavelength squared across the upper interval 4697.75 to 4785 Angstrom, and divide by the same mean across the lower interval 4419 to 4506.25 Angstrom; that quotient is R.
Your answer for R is 1.03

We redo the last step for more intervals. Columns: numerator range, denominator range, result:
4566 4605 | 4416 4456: 1.01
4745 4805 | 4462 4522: 1.06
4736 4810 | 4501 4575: 1.05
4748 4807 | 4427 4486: 1.05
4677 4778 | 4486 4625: 1.02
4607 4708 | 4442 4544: 1.03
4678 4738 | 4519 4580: 1.03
